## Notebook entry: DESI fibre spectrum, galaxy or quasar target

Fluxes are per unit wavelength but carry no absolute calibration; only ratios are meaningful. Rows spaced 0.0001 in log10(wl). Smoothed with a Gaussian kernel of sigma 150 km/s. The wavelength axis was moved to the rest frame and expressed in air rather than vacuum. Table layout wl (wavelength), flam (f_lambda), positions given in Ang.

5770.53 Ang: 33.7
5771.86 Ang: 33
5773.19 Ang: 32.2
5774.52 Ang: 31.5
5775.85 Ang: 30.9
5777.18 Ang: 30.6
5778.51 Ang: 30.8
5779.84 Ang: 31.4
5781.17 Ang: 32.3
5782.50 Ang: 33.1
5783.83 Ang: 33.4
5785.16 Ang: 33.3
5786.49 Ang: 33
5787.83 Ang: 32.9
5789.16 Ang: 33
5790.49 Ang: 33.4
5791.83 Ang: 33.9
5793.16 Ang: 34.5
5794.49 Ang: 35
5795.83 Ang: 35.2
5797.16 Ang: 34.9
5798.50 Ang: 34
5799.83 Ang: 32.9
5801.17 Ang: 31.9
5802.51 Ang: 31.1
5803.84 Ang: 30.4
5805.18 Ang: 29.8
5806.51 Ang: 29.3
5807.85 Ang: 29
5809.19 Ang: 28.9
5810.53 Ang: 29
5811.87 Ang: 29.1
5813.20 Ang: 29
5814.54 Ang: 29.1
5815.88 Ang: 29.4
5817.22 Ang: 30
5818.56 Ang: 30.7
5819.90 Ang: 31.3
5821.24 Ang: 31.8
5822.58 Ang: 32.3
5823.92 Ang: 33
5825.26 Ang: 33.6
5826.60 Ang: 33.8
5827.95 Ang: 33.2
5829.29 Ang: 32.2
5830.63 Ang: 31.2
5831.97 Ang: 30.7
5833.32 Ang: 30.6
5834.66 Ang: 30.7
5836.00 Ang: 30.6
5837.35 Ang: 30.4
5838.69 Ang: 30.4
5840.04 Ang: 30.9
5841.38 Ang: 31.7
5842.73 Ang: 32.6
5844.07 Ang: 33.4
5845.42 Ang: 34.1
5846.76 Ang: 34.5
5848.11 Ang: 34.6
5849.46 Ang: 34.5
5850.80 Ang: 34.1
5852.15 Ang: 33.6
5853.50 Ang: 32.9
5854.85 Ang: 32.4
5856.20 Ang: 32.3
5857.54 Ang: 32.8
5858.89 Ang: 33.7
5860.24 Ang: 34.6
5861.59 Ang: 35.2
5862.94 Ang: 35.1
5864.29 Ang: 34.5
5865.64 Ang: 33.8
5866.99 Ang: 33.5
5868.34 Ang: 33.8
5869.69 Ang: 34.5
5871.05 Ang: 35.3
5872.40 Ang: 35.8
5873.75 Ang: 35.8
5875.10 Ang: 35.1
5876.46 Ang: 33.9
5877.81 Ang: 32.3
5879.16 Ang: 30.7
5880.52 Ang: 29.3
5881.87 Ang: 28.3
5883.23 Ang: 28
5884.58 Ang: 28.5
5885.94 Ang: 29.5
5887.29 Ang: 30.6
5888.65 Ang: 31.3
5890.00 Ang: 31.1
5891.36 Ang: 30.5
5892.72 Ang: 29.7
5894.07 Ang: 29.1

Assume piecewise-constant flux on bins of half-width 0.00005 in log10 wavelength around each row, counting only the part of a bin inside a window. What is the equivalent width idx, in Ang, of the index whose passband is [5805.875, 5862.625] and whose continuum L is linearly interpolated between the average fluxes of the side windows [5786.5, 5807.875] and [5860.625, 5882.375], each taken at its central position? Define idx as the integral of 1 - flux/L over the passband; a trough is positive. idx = 2.21 Ang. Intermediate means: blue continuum 32.7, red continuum 33.6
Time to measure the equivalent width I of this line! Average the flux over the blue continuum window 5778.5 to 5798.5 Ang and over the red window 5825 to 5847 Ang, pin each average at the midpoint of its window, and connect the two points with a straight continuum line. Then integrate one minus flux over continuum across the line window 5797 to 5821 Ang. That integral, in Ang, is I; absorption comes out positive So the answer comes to 1.7 Ang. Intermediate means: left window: 33.5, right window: 32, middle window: 30.5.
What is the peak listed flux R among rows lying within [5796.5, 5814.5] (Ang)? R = 34.9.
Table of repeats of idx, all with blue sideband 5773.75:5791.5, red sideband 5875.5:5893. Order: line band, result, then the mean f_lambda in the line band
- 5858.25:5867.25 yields -1.1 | 34.4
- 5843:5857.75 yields -1.2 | 33.6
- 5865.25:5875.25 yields -1.3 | 34.7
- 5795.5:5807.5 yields 0.0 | 32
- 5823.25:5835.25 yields -0.3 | 32.1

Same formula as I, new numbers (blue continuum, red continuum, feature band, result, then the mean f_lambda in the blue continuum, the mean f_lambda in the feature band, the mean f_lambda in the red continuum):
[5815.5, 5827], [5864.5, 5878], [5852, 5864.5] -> 0.0 Ang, 31.8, 33.7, 34.5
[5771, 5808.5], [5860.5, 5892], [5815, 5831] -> 0.3 Ang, 32.4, 31.8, 32.5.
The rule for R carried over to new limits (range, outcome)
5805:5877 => 35.8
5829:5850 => 34.6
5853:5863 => 35.2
